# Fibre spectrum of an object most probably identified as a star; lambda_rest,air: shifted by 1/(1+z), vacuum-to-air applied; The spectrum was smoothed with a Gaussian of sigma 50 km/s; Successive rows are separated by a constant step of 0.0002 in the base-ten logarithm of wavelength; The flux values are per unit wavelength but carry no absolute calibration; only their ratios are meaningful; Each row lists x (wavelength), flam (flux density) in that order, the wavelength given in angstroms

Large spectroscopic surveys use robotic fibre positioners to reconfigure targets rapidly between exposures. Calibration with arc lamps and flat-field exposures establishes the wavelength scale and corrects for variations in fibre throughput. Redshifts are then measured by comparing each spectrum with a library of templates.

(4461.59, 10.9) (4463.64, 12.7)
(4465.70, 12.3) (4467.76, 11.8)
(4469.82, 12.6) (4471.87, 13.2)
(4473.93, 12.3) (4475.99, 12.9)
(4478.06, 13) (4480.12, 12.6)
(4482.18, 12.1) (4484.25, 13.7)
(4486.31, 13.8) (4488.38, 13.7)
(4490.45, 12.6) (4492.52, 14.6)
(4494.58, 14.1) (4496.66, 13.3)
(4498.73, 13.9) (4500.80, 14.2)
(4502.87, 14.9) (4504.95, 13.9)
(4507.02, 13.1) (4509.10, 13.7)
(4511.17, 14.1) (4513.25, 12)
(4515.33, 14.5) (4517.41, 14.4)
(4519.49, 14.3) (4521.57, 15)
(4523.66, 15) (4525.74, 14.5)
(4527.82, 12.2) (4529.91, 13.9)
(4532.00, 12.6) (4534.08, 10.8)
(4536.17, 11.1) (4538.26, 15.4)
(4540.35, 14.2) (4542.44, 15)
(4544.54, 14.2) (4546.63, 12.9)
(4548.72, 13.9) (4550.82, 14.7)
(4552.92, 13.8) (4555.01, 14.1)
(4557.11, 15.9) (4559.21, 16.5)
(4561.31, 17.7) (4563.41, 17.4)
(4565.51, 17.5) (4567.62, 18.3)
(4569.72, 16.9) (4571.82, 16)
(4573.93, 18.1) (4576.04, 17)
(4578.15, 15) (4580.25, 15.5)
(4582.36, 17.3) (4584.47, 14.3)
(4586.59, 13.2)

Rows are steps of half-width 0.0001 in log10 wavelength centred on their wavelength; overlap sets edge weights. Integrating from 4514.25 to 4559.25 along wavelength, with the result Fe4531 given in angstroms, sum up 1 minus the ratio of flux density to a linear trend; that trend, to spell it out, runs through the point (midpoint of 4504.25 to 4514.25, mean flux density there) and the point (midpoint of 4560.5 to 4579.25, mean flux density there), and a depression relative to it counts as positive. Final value 3.09 angstroms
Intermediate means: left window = 13.4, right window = 17.1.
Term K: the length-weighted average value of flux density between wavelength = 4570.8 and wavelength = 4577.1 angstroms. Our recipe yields 17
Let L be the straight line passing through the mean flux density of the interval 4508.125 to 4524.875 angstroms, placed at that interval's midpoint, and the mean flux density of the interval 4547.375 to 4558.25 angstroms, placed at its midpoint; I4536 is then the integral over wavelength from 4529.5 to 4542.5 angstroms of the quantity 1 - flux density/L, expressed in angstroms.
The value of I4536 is 1.1 angstroms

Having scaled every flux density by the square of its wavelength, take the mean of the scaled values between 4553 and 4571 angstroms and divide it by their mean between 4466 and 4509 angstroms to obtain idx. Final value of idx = 1.3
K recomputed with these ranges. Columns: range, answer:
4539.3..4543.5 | 14.6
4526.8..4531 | 13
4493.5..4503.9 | 14.1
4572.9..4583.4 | 16.6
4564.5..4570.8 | 17.6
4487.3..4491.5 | 13.1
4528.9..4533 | 13.2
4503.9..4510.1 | 13.6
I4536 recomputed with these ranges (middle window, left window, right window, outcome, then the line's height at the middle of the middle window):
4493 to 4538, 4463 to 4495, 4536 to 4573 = 1.58 angstroms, 14.2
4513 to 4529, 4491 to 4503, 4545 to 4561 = 0.26 angstroms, 14.3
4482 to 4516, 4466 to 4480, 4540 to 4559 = -1.21 angstroms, 13.2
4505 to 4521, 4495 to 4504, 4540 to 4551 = 0.34 angstroms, 14.1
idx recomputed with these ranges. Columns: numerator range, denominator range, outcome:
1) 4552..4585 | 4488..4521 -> 1.22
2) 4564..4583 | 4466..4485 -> 1.39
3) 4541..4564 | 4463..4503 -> 1.18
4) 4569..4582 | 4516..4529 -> 1.18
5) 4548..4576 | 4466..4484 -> 1.34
